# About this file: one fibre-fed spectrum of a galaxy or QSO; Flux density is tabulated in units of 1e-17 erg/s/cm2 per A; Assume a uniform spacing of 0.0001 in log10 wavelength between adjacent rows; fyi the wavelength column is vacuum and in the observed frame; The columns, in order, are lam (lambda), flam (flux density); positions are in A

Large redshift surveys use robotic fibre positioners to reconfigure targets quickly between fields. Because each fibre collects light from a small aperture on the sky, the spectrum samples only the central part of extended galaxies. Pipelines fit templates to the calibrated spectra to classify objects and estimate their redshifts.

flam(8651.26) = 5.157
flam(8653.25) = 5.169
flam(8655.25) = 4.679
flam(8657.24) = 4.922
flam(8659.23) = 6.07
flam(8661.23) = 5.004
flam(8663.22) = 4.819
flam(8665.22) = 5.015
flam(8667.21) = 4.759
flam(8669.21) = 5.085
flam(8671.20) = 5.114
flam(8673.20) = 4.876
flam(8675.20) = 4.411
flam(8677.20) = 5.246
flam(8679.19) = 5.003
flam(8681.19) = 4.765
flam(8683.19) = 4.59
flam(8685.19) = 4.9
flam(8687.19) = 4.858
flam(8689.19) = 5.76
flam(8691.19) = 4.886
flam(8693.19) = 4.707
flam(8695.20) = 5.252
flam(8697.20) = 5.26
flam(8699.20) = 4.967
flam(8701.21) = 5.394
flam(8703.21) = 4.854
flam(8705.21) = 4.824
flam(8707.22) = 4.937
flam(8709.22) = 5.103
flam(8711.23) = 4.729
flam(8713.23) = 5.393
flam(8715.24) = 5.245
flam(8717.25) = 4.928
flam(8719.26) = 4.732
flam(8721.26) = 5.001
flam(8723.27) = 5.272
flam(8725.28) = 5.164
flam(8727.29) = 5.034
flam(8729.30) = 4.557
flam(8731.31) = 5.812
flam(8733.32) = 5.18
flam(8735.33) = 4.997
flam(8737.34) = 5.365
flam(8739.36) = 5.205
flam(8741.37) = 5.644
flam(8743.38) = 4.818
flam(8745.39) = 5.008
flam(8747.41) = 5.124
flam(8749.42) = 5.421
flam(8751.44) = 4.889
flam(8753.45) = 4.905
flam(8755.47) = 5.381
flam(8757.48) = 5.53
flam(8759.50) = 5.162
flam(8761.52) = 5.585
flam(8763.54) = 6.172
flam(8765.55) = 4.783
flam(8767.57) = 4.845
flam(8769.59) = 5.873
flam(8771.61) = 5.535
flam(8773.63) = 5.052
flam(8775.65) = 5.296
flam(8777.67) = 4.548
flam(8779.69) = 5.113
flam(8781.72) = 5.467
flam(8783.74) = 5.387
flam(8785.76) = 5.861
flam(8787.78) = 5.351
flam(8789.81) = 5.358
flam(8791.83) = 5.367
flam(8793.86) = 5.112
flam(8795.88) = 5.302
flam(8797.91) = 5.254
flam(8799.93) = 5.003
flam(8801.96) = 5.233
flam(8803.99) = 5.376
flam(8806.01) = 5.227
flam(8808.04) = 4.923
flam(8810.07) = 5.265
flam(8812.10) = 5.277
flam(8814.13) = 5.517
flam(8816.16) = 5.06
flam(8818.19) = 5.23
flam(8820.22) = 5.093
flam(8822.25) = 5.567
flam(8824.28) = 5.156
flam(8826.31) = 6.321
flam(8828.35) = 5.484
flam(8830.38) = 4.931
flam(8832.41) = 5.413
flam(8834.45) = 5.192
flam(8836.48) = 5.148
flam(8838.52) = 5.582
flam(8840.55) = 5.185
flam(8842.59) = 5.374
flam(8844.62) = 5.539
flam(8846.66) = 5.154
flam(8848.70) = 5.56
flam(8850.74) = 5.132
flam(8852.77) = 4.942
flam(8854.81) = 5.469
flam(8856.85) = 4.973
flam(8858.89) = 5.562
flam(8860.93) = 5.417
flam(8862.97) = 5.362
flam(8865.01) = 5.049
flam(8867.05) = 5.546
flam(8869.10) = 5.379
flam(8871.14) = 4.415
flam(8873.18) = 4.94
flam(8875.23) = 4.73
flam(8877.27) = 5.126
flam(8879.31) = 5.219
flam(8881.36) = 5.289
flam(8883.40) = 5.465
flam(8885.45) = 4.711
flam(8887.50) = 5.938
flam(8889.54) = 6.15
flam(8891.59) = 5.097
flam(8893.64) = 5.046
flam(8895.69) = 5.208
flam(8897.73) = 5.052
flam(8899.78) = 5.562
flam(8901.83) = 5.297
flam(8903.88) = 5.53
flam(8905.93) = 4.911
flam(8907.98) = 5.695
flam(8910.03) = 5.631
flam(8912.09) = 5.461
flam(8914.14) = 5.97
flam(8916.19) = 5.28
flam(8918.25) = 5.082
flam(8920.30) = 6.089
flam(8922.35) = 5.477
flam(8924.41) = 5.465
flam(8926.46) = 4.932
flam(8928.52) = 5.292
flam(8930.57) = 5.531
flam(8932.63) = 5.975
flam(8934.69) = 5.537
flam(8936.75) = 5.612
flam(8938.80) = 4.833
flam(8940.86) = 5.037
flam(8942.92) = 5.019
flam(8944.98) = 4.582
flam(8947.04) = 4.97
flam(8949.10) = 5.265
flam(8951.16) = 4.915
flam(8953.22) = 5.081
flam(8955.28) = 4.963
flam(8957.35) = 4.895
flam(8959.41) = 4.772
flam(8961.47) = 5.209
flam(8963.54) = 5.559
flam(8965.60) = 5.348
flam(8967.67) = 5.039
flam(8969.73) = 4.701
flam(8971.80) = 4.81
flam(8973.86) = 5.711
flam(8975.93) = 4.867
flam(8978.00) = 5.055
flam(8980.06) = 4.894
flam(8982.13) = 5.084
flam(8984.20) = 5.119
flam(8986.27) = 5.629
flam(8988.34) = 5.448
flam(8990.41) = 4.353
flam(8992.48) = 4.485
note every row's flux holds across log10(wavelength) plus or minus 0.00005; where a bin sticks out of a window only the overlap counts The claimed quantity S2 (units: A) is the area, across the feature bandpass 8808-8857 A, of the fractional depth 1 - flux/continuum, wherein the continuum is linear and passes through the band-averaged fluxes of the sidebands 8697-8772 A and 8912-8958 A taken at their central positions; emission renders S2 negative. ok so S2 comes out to -0.9 A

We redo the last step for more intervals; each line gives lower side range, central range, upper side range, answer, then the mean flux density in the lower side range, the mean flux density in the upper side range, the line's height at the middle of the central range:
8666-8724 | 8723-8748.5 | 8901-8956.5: -0.6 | 4.99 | 5.31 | 5.05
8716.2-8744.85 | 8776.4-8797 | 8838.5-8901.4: -0.4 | 5.12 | 5.26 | 5.18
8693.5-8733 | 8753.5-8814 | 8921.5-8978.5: -2.3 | 5.07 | 5.16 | 5.1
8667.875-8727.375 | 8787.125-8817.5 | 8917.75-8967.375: -0.8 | 5.01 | 5.23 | 5.1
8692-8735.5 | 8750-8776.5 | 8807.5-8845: -0.7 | 5.06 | 5.33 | 5.18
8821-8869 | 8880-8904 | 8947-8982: -0.5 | 5.35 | 5.07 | 5.24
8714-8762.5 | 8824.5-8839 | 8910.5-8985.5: -0.6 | 5.17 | 5.21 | 5.19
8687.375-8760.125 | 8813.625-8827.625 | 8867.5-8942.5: -0.5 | 5.12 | 5.33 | 5.23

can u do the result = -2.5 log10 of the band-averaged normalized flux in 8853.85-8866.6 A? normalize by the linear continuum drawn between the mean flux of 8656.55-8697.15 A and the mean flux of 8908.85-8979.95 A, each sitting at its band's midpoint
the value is -0.032 mag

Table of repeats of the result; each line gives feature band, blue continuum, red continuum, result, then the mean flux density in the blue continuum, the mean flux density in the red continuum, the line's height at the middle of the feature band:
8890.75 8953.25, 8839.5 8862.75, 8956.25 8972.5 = -0.035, 5.3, 5.04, 5.14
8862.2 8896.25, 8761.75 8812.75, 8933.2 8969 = -0.007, 5.28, 5.1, 5.18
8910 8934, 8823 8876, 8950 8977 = -0.075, 5.27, 5.07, 5.14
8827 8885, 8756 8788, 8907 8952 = 0.023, 5.35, 5.35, 5.35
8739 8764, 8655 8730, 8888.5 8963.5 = -0.042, 5.01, 5.29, 5.08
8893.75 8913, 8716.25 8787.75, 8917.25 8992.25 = -0.037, 5.22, 5.16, 5.18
